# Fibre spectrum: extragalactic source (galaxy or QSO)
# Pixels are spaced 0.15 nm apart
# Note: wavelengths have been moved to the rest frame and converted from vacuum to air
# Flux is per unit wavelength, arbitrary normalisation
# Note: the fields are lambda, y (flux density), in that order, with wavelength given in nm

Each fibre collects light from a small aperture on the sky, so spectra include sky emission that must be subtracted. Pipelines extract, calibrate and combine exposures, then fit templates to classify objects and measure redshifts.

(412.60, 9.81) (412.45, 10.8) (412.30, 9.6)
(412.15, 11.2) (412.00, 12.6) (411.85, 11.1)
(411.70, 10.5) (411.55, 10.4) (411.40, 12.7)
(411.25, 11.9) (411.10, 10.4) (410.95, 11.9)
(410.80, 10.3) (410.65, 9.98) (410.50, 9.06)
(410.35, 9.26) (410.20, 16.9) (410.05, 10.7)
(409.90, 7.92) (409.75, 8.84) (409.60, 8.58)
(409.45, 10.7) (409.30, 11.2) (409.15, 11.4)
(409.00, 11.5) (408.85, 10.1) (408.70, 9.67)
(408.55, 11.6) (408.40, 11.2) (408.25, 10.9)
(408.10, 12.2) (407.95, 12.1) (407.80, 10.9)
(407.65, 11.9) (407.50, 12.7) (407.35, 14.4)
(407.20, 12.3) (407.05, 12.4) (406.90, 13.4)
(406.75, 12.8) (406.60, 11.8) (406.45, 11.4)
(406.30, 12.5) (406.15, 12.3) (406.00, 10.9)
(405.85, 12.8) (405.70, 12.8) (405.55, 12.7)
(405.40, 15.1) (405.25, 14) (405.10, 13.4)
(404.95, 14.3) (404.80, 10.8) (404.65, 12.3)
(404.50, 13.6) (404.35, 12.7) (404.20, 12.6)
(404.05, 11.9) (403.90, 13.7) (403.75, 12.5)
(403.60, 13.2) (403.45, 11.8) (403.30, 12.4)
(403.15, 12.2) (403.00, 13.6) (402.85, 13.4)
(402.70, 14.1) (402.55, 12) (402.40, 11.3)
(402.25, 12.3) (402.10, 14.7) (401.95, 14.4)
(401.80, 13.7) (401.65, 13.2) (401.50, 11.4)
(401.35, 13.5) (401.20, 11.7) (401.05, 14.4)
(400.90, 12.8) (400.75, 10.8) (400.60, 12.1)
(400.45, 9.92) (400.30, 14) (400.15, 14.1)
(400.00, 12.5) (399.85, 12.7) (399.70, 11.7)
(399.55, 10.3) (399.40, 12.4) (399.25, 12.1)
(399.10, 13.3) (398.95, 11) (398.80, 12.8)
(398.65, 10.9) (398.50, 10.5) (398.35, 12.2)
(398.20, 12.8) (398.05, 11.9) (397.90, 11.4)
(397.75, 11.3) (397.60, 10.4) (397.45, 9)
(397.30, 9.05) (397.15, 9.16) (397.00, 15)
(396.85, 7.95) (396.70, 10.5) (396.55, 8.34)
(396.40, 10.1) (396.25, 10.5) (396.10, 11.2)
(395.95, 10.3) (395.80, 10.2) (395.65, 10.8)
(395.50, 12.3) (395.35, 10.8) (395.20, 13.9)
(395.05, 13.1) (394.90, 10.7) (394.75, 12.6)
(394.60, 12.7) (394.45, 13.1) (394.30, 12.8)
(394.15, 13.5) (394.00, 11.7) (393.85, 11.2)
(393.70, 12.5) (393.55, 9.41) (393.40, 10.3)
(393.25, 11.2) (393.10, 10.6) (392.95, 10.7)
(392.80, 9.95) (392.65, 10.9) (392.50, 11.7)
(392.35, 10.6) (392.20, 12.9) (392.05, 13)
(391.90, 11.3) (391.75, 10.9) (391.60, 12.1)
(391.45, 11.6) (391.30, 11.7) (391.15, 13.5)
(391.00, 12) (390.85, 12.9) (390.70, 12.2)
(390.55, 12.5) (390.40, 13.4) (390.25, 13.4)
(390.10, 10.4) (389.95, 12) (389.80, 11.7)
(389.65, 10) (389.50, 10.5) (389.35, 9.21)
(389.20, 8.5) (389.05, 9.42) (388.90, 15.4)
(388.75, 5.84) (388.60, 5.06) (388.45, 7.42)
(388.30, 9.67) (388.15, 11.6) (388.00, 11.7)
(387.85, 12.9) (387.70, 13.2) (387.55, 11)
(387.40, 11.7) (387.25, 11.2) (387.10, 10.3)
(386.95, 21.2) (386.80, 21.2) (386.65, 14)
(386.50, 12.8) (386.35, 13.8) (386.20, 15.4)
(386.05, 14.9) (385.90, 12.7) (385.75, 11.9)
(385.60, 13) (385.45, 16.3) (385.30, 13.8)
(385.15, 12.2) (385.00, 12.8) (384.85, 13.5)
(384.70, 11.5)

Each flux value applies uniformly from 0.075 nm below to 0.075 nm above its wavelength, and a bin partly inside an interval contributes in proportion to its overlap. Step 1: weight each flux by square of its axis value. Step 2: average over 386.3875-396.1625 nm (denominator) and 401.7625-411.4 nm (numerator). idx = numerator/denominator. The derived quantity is 1.11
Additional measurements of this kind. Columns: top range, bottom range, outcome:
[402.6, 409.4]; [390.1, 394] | 1.14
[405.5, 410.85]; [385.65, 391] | 1.05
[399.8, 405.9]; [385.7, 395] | 1.15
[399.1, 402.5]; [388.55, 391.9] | 1.19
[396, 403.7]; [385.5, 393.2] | 1.06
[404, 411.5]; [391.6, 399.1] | 1.11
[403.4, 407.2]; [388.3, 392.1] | 1.25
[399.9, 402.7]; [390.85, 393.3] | 1.15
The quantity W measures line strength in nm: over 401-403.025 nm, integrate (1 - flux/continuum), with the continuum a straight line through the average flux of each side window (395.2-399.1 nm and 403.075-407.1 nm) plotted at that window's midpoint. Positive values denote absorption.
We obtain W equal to -0.18 nm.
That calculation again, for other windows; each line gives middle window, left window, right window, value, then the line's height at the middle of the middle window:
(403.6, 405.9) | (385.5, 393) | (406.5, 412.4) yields -0.32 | 11.4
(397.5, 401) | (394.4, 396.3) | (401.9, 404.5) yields 0.11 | 12.3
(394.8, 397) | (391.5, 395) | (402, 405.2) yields 0.18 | 11.9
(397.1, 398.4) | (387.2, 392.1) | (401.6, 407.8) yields 0.14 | 12.1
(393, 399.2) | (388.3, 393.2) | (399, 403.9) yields 0.28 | 11.8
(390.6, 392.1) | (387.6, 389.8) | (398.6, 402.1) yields -0.21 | 10.6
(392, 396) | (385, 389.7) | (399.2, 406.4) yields 0.26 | 12.4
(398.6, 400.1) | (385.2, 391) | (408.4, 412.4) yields -0.07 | 11.5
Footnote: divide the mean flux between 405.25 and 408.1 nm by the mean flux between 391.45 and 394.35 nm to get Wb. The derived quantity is 1.10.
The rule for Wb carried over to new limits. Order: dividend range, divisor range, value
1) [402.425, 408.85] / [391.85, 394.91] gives 1.07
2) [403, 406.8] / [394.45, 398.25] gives 1.15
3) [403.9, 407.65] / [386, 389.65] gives 1.07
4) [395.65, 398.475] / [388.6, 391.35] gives 0.95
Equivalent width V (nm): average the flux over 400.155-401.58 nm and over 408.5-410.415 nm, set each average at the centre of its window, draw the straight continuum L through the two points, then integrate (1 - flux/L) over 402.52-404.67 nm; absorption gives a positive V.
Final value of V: -0.18 nm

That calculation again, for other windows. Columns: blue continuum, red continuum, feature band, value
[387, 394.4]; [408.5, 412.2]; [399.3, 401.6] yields -0.26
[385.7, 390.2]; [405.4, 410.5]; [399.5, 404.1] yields -0.38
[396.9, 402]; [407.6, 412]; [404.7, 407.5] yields -0.37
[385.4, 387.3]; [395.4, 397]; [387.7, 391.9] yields 0.64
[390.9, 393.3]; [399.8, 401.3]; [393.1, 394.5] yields 0.01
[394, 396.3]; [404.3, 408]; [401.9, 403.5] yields -0.06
